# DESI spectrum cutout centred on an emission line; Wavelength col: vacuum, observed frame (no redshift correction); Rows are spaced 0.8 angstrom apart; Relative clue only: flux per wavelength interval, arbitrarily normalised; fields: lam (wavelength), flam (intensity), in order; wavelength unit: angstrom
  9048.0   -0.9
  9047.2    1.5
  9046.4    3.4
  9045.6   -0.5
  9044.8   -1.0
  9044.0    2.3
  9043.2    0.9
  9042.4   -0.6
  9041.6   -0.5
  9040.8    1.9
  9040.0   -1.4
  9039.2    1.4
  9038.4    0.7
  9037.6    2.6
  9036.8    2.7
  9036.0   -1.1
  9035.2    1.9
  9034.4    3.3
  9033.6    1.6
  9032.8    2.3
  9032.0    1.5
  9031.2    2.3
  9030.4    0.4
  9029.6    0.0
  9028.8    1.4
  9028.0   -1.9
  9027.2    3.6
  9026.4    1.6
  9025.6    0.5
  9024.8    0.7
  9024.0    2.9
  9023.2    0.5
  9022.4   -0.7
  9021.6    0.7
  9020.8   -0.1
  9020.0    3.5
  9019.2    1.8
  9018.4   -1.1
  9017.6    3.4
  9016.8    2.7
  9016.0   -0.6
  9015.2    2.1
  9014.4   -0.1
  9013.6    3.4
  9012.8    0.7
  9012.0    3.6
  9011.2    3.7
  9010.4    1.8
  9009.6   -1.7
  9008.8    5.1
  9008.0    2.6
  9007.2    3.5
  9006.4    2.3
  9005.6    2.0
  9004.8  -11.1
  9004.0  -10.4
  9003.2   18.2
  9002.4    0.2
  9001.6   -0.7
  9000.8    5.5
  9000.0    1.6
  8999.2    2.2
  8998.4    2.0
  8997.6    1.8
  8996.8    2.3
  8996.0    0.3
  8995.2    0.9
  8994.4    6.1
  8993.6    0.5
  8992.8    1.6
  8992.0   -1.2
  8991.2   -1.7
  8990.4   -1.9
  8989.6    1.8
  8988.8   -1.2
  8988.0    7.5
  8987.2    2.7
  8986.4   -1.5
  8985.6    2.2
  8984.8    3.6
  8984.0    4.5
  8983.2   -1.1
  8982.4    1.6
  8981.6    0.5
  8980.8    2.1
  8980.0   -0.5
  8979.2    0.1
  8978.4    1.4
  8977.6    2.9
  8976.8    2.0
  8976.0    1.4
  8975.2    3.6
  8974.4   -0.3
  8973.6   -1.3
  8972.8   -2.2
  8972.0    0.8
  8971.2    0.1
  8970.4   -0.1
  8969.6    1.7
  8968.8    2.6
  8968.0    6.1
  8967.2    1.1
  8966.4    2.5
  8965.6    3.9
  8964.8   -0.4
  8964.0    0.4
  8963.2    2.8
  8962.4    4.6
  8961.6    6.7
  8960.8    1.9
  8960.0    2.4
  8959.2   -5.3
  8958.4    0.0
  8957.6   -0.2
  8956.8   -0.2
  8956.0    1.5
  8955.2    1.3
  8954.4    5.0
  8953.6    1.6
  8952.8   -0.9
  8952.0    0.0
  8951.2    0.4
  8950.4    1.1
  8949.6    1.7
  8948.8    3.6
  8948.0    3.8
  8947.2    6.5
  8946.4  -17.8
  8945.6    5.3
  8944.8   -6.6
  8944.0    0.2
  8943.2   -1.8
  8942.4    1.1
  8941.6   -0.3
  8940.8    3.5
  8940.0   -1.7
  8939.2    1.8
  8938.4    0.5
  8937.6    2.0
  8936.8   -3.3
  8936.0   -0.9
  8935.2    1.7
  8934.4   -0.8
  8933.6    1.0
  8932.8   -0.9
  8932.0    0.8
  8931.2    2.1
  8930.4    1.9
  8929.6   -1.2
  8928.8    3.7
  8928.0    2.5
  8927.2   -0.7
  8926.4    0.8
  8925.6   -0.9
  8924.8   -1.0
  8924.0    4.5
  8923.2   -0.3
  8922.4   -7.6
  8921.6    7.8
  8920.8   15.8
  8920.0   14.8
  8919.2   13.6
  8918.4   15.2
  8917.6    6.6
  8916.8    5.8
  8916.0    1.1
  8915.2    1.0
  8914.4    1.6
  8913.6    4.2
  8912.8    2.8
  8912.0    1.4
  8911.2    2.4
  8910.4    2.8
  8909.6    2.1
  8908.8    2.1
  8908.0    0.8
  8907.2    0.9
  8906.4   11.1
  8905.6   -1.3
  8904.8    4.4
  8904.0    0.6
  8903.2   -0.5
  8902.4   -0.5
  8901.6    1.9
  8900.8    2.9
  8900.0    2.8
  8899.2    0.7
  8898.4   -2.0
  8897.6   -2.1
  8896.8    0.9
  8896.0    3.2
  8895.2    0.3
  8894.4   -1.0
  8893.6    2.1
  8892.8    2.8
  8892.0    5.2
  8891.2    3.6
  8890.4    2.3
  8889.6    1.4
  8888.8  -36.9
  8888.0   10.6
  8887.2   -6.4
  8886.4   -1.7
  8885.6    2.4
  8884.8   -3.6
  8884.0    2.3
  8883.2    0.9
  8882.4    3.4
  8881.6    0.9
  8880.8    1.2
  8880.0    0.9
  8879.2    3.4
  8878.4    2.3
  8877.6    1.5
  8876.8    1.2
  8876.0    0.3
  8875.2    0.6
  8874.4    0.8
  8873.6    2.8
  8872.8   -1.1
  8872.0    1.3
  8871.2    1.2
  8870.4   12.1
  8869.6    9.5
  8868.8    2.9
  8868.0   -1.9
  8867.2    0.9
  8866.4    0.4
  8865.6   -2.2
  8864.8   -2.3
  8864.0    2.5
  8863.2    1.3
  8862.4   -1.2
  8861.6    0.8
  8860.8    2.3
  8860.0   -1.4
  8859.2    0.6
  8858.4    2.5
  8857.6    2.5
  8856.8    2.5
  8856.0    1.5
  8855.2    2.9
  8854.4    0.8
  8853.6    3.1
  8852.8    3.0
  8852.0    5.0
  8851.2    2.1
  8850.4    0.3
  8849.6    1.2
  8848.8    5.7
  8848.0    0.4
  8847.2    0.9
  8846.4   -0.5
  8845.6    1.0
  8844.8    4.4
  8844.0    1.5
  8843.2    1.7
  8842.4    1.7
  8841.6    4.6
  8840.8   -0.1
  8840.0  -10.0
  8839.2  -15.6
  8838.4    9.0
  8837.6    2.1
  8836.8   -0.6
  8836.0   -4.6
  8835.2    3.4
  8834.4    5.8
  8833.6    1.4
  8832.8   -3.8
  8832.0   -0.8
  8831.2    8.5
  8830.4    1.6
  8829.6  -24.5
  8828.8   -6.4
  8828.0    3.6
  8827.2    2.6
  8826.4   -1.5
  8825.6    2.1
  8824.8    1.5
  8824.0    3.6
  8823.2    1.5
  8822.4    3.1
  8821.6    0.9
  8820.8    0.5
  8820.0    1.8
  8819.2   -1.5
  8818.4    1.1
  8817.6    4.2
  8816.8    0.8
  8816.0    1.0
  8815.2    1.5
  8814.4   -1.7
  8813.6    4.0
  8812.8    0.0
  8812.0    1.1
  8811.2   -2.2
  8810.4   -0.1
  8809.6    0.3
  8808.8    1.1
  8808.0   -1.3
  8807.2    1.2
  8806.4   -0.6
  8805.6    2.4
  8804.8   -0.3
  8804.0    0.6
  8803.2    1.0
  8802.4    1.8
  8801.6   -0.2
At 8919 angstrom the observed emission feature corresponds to H-beta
